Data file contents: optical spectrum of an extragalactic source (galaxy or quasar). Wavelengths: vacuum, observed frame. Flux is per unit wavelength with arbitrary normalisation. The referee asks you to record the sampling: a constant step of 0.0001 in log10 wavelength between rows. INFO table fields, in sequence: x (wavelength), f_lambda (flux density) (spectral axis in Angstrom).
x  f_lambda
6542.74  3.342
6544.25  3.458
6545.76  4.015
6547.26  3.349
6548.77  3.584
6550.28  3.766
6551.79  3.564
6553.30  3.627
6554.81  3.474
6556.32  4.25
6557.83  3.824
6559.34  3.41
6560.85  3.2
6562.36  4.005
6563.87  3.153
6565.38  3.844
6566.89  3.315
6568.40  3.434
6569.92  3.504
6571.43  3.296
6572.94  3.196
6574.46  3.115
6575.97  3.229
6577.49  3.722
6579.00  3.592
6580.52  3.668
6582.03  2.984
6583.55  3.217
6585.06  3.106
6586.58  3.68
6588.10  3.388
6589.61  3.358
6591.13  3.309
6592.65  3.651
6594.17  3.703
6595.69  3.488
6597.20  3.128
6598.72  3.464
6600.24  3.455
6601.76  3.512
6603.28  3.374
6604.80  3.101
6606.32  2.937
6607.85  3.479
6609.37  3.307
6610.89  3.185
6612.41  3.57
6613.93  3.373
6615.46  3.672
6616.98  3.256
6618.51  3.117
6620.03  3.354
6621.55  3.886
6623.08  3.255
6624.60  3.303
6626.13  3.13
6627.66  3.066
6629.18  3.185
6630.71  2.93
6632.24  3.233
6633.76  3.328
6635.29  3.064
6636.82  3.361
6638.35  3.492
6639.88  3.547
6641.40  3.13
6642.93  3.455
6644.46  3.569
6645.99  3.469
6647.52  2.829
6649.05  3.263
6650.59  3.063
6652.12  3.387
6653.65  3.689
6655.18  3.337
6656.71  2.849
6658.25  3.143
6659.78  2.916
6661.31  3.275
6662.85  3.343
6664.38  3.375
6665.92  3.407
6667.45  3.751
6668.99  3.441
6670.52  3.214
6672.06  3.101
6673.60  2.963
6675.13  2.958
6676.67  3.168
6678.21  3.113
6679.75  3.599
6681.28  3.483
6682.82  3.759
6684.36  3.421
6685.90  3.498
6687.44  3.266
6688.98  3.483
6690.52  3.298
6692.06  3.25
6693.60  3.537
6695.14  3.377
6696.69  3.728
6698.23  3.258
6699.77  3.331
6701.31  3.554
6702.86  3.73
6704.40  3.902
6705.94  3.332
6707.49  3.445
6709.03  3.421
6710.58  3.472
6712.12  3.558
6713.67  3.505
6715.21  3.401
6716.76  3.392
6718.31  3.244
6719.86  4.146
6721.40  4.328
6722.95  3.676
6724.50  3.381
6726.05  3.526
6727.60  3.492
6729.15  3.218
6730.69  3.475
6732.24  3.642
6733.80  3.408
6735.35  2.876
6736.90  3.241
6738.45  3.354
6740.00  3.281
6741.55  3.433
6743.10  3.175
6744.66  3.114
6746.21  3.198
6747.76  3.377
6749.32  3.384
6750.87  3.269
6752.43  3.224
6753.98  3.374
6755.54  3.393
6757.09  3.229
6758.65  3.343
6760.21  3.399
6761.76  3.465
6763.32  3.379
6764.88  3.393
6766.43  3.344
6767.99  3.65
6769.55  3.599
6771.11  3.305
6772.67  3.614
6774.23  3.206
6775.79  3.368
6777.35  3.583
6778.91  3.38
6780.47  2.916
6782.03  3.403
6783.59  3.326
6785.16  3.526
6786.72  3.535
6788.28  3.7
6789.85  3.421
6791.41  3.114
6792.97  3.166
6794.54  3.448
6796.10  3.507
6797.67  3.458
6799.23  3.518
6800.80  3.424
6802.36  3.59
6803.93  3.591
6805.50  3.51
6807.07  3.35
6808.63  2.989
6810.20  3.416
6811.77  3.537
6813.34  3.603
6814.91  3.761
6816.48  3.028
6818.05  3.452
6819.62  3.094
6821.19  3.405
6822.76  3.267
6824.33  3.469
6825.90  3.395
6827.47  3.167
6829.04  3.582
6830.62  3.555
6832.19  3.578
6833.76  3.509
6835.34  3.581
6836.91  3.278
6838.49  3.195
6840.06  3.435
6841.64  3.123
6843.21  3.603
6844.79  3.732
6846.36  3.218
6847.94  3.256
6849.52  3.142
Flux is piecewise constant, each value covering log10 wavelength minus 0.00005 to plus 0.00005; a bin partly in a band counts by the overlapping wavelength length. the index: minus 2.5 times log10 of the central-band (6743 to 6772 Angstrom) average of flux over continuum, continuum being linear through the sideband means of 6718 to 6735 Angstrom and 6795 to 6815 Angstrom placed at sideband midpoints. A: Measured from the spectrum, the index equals 0.06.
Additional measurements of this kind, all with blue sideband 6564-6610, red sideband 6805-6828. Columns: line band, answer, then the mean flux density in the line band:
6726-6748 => 0.02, 3.31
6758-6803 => -0.02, 3.42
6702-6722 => -0.07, 3.6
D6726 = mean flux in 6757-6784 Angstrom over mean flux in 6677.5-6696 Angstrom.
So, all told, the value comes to 0.99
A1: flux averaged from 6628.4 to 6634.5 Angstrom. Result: 3.17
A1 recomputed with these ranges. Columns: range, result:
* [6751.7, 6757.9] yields 3.31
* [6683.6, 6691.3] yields 3.39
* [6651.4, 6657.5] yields 3.31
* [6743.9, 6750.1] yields 3.27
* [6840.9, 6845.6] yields 3.49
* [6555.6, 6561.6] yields 3.67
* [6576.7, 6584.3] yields 3.43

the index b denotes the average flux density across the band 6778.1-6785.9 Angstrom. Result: 3.31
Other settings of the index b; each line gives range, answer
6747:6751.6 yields 3.34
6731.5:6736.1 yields 3.3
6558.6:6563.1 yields 3.54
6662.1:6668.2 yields 3.47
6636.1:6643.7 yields 3.4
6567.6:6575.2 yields 3.31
